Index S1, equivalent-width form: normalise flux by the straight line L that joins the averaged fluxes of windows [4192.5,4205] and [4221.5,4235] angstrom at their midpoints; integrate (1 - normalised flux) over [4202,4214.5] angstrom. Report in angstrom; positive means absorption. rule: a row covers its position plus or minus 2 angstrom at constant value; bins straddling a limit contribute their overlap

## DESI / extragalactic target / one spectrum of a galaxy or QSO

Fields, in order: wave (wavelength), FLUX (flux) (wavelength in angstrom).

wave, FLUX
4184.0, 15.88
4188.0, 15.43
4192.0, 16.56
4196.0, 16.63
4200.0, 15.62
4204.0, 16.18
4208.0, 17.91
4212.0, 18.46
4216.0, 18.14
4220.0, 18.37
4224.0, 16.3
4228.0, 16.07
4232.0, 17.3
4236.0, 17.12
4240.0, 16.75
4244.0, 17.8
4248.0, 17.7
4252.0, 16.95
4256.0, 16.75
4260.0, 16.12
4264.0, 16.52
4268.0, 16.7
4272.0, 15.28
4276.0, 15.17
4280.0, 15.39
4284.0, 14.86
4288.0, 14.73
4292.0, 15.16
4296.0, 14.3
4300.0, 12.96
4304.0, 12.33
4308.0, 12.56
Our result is -0.9 angstrom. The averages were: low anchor 16.2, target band 17.5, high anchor 16.7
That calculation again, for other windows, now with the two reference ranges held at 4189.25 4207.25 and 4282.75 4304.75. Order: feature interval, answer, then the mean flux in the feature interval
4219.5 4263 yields -4.6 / 17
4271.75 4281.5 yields -0.5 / 15.3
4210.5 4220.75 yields -1.5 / 18.3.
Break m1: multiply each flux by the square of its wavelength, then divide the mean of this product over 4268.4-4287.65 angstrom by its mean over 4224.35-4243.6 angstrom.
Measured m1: 0.92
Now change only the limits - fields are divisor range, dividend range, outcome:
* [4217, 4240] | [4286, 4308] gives 0.83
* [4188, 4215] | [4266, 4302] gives 0.92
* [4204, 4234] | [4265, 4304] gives 0.88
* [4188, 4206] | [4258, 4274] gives 1.03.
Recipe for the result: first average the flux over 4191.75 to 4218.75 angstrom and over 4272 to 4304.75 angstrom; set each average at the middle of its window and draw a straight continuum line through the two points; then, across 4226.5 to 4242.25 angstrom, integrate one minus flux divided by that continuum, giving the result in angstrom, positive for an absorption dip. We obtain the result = -0.6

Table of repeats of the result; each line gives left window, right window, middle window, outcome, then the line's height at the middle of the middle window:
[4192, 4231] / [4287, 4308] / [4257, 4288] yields -2.09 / 14.7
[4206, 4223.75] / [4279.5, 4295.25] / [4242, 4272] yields -1.08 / 16.2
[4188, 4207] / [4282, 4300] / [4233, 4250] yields -2.07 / 15.5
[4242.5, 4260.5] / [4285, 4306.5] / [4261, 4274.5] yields -0.15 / 15.9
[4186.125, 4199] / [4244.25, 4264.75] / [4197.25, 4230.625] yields -1.42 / 16.4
